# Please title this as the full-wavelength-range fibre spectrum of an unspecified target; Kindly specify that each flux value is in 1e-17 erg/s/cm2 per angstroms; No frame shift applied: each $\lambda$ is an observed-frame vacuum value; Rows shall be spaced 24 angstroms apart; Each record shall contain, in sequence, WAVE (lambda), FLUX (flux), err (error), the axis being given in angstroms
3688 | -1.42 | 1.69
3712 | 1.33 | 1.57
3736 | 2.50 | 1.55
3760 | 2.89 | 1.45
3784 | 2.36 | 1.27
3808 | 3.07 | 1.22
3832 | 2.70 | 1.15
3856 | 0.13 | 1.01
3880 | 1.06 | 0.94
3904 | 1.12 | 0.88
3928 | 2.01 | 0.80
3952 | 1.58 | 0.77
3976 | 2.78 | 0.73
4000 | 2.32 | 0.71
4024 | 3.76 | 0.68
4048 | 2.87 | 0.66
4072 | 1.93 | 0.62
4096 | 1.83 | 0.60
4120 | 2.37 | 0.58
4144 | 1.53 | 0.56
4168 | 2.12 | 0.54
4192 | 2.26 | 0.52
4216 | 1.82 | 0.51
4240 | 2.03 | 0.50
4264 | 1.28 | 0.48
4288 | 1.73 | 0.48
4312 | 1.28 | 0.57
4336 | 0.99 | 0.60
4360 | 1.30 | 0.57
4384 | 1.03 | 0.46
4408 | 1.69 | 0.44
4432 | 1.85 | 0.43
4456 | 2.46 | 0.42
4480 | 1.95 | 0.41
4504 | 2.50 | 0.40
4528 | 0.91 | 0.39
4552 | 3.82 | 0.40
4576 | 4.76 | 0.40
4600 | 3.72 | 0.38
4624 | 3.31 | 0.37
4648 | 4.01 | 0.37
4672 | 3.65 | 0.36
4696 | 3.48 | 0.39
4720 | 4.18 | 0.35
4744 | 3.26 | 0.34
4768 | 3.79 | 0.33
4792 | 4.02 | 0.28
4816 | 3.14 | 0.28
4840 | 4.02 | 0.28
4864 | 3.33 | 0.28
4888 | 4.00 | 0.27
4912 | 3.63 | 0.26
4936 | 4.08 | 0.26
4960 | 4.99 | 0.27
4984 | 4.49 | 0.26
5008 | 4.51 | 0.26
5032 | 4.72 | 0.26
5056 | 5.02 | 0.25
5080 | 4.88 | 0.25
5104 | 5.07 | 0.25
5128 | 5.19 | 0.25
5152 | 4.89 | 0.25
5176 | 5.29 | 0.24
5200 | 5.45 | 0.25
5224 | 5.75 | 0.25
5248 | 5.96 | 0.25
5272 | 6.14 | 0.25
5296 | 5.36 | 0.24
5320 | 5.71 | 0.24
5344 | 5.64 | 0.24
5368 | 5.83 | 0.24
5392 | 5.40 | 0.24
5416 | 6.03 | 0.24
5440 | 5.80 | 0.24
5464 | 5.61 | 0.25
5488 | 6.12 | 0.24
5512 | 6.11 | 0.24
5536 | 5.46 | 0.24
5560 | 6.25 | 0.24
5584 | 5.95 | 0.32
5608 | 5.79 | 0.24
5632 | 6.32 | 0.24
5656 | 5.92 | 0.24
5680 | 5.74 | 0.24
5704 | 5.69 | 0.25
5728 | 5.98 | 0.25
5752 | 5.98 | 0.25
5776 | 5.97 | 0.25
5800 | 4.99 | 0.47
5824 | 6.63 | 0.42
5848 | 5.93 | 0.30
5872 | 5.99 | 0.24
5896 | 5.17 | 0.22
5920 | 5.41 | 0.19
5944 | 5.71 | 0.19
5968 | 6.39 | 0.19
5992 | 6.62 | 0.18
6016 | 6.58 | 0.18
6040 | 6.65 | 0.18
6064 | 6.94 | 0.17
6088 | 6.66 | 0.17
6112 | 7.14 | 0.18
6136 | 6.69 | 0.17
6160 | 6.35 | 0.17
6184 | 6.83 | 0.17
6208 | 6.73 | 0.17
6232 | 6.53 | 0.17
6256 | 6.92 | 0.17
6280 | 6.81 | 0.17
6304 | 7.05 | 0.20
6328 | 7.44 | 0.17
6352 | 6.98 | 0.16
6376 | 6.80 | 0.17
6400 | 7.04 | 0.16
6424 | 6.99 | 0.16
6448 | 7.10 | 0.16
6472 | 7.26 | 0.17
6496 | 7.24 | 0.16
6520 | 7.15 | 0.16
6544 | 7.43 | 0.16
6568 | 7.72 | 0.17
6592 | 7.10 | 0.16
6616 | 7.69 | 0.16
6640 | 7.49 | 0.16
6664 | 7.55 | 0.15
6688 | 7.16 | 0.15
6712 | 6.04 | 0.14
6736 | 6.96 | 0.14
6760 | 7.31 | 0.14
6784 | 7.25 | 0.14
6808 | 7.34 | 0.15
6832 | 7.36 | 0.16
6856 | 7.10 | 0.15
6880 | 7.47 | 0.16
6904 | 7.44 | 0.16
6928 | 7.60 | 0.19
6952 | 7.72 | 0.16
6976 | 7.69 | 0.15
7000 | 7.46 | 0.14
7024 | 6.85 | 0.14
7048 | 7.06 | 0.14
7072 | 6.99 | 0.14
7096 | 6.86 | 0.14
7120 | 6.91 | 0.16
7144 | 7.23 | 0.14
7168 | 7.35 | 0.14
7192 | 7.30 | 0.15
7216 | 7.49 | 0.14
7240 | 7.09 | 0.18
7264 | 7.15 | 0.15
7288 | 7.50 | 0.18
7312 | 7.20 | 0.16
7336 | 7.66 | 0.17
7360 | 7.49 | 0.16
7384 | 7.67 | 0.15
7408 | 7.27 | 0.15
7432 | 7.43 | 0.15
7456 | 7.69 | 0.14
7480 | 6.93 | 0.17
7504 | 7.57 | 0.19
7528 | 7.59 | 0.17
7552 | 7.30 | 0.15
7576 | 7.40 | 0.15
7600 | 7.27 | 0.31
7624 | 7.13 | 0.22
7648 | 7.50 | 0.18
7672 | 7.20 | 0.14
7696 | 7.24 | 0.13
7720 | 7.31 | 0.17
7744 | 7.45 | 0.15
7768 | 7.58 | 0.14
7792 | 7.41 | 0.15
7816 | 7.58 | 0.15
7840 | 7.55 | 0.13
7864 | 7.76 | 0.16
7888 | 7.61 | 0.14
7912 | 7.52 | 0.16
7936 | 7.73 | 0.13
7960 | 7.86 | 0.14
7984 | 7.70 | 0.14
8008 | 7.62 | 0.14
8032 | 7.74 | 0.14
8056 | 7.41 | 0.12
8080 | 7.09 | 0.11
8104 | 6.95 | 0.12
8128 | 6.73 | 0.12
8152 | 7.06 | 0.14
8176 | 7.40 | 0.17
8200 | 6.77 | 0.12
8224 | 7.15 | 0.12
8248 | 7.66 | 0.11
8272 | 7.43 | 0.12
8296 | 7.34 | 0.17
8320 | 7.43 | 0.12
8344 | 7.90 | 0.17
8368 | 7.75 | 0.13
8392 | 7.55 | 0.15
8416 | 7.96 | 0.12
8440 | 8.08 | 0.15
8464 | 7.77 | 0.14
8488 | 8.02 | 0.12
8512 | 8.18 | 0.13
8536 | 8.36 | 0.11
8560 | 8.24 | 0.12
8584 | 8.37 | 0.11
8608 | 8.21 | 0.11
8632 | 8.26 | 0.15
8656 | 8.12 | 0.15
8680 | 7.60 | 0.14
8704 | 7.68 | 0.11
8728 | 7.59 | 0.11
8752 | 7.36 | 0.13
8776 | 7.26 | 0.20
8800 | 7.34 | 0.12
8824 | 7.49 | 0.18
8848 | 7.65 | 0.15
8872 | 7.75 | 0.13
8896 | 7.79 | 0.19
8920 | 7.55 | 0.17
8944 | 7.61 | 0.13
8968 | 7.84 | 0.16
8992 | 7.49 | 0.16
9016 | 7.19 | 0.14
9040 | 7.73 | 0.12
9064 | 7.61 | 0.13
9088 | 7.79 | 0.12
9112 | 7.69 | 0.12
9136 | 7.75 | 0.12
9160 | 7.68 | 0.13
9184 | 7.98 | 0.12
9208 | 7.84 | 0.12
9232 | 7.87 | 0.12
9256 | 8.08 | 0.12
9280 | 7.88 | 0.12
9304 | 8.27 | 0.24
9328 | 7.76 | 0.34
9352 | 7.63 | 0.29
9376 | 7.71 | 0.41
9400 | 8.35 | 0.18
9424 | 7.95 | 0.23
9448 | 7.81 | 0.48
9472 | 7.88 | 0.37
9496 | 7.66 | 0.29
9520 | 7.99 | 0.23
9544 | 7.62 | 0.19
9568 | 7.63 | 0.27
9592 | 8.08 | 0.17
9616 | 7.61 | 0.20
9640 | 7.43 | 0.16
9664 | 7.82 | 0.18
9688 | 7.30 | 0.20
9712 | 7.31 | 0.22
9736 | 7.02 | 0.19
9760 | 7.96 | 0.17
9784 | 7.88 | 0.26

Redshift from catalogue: 0.14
